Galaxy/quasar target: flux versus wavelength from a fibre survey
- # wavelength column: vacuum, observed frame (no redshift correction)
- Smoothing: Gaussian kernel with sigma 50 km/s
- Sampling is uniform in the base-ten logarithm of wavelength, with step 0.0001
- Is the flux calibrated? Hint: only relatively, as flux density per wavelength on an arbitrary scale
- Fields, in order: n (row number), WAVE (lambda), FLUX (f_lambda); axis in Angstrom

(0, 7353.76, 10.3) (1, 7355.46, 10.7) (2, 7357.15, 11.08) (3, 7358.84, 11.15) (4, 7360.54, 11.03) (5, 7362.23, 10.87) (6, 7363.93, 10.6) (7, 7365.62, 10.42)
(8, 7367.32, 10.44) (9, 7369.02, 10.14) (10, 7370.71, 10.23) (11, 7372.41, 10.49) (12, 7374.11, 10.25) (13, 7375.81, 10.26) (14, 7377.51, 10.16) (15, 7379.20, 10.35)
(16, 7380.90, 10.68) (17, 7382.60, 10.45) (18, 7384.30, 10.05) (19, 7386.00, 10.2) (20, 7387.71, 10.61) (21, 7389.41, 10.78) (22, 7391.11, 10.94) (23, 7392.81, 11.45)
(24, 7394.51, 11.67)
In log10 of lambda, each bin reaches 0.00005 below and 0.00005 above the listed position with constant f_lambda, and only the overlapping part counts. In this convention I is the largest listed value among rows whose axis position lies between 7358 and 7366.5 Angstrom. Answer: 11.15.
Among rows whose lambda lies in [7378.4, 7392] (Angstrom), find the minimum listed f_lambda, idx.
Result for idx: 10.05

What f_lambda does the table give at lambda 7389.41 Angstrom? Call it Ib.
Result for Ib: 10.78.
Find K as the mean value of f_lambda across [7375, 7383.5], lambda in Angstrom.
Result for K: 10.4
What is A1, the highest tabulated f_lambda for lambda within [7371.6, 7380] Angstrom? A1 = 10.49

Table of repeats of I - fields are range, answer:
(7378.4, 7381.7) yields 10.68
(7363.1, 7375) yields 10.6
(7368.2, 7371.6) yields 10.23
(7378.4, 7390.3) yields 10.78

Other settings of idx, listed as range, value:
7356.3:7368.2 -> 10.42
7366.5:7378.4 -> 10.14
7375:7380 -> 10.16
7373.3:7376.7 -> 10.25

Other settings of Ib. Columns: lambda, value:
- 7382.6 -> 10.45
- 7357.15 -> 11.08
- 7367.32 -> 10.44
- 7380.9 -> 10.68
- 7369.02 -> 10.14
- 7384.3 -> 10.05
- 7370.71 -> 10.23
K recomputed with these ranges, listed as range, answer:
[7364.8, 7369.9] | 10.3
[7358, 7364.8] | 10.9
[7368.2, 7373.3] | 10.3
